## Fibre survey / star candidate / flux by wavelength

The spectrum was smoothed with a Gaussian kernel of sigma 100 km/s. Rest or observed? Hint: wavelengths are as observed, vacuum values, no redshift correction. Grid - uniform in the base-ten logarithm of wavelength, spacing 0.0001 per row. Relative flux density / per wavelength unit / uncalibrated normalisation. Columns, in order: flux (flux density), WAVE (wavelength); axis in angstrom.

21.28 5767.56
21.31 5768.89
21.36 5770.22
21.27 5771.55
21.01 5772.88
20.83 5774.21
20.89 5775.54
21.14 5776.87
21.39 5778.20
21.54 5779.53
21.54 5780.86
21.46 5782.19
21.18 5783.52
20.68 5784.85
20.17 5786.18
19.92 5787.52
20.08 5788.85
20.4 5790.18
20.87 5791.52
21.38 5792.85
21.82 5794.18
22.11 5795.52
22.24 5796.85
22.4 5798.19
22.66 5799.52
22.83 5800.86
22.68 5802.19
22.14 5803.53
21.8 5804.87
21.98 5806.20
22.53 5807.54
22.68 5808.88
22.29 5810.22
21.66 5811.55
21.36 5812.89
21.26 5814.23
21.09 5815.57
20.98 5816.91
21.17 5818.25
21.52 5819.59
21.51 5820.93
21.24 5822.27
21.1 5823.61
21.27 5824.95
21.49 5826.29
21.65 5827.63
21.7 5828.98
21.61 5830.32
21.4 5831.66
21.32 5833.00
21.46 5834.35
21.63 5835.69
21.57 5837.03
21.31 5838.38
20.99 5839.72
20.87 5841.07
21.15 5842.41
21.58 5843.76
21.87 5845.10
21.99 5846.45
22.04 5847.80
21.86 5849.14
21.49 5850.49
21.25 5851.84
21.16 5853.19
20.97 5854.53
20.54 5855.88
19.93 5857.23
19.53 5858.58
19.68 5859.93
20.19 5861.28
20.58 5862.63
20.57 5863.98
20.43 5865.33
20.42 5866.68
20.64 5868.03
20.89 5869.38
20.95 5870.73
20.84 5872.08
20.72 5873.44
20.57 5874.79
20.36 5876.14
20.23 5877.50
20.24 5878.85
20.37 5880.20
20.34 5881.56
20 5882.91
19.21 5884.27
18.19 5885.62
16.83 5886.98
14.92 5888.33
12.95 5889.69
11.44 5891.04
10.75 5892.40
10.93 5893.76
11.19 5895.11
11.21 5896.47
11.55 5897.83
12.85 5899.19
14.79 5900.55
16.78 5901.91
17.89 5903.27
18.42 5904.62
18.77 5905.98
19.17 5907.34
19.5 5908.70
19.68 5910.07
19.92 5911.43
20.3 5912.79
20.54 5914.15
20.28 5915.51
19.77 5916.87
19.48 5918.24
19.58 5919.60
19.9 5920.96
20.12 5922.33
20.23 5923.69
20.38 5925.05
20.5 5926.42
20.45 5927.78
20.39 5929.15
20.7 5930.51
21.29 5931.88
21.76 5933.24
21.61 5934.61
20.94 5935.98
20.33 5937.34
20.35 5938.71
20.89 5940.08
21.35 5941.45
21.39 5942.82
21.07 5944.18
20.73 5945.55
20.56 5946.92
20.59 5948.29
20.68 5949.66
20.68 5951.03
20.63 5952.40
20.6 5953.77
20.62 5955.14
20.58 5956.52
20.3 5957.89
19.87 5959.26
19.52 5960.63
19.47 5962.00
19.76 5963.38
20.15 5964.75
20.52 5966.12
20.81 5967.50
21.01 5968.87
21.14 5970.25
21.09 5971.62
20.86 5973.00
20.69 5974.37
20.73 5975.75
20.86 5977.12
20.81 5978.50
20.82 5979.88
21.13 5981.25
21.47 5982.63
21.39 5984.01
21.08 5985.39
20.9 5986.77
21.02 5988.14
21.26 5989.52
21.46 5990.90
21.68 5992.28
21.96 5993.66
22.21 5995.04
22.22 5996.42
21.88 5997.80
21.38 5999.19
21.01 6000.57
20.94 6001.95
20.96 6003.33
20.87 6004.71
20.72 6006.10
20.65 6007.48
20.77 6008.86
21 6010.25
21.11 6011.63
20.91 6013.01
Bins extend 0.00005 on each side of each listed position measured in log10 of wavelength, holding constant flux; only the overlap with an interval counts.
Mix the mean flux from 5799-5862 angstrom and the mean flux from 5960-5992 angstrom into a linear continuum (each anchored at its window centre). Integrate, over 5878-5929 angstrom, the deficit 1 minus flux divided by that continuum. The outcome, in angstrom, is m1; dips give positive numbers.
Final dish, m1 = 8.5 angstrom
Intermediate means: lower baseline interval 21.4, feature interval 17.6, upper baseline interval 20.8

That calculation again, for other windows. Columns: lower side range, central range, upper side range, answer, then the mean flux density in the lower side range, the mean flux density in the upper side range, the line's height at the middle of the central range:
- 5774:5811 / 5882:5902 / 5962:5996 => 6.6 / 21.6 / 21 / 21.3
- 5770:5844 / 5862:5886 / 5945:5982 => 0.8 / 21.4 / 20.6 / 21.1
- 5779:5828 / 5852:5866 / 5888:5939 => -0.5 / 21.5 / 17.9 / 19.7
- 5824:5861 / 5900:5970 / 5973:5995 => 3.5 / 21.2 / 21.2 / 21.2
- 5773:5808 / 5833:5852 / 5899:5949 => -0.6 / 21.5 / 19.9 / 20.9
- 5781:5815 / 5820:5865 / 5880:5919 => -3.8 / 21.6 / 16.8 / 19.5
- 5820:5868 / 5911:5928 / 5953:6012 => 0.7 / 21.1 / 20.9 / 21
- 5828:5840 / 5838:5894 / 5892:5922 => -0.1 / 21.5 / 17.1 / 19.5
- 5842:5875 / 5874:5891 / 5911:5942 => 1.9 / 20.9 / 20.5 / 20.7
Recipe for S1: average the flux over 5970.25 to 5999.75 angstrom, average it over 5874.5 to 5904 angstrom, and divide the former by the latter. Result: 1.33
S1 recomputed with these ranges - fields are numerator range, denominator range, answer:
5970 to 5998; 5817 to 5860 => 1.00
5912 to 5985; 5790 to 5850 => 0.95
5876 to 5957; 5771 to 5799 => 0.89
